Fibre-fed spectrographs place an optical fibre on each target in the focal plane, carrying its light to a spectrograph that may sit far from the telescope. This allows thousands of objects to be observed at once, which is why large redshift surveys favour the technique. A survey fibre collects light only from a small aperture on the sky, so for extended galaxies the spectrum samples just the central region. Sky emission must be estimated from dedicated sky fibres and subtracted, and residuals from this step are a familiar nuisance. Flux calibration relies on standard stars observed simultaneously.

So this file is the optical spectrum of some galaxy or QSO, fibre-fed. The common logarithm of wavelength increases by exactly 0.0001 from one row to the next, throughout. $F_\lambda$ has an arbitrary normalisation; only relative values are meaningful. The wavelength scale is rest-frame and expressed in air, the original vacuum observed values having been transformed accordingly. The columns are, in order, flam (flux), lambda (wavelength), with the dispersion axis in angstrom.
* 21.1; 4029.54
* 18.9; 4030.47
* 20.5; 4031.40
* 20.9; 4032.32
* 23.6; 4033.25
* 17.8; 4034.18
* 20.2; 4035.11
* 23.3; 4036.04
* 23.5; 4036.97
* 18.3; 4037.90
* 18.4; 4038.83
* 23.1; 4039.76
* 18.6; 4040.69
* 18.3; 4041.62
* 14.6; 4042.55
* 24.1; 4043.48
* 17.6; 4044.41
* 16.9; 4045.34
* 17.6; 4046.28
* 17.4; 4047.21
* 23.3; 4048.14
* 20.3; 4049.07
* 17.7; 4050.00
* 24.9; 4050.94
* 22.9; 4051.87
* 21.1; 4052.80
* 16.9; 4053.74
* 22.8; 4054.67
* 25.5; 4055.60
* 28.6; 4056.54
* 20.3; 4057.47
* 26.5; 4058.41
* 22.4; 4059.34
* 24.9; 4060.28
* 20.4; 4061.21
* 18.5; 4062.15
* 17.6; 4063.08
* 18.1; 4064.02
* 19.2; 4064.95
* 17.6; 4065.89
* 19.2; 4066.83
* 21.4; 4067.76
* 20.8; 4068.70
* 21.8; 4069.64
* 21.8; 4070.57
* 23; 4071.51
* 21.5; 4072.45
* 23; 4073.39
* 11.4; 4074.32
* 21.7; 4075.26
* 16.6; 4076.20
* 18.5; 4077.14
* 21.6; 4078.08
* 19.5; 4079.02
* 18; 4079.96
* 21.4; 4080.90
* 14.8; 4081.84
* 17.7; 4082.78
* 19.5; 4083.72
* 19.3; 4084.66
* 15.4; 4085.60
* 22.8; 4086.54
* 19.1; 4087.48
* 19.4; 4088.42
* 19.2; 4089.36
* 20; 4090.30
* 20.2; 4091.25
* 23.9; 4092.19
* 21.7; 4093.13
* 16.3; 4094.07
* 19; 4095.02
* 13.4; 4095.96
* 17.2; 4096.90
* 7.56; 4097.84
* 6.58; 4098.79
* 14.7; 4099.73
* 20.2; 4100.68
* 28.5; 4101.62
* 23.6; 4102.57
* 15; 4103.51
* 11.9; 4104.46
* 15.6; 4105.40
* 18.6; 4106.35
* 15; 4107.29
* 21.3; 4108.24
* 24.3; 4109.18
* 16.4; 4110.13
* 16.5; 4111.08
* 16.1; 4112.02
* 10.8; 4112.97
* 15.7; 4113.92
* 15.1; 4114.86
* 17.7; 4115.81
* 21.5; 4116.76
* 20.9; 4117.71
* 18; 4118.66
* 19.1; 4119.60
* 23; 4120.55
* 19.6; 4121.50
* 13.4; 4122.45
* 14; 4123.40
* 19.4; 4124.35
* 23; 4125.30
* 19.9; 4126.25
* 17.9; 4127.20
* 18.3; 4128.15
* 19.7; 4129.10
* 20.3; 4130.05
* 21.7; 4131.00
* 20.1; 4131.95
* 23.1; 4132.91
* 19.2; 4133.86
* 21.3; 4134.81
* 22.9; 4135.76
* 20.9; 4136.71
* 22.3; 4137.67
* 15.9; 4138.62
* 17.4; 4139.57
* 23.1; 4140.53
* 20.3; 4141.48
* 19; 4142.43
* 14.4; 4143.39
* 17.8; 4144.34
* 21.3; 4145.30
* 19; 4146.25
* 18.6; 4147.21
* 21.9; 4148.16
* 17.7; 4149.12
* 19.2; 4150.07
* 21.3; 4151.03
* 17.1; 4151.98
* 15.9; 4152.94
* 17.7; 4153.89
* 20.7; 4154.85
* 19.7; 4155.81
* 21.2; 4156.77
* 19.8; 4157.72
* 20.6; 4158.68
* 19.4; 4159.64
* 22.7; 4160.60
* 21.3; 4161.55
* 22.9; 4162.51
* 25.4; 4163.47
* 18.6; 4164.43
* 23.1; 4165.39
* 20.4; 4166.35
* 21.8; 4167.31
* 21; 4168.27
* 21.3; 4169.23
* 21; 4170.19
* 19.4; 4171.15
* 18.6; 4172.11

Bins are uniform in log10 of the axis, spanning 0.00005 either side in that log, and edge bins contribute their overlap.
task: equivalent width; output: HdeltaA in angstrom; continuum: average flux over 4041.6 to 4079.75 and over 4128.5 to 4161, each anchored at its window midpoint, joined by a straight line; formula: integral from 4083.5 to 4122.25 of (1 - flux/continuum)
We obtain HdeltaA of 4.1 angstrom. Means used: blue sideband 20.4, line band 18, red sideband 19.8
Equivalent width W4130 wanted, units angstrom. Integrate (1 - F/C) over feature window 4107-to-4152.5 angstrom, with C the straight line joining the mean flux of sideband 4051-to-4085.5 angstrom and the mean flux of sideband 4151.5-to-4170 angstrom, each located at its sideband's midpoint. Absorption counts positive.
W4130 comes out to 3.3 angstrom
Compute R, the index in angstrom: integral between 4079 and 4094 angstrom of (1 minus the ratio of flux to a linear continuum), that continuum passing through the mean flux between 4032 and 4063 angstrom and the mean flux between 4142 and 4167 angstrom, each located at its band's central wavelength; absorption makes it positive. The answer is 0.82 angstrom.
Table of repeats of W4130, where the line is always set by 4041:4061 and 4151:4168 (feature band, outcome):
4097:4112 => 2.7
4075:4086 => 1.2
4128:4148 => 0.7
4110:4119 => 1.7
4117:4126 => 0.7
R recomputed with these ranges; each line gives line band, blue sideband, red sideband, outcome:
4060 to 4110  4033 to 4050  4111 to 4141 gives 1.4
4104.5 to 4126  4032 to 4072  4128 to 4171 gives 2.7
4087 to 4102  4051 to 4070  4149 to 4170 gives 2.3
